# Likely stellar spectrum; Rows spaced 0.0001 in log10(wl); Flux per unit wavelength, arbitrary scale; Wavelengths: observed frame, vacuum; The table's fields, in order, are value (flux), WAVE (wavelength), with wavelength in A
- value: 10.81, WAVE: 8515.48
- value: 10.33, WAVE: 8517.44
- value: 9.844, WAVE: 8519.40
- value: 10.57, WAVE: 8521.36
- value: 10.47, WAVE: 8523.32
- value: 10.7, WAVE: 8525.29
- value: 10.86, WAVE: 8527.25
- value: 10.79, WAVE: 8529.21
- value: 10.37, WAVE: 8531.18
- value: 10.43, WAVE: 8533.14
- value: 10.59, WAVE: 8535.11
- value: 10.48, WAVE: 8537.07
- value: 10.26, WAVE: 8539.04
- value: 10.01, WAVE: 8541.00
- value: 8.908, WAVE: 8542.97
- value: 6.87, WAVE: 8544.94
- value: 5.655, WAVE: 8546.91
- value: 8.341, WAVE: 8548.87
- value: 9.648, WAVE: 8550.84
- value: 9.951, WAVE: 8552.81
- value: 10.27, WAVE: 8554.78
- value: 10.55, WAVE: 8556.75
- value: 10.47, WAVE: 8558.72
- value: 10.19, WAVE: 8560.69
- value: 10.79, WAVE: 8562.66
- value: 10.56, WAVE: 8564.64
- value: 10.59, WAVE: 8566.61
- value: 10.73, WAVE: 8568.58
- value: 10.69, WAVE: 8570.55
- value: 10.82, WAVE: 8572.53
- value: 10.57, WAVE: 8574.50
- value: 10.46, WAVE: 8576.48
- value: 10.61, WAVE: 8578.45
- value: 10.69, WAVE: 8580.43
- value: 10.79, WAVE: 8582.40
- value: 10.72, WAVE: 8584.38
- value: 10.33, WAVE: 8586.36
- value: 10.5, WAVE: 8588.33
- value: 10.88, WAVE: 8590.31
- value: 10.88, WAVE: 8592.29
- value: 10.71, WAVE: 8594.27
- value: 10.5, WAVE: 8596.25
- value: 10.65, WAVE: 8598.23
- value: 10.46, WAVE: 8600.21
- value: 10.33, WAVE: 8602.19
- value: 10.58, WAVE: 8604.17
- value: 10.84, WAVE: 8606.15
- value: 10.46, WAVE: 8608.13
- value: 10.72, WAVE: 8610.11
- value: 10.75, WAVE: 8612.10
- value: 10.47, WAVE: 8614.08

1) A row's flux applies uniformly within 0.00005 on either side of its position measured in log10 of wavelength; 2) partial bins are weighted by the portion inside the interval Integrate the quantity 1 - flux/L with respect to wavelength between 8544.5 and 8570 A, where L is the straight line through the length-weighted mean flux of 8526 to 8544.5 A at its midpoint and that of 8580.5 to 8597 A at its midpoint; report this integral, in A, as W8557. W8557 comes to 1.8 A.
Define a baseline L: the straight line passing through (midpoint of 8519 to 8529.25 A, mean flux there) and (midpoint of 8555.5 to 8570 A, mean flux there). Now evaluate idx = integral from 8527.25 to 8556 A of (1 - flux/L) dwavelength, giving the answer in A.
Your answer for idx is 2.81 A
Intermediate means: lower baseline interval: 10.6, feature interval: 9.53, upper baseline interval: 10.6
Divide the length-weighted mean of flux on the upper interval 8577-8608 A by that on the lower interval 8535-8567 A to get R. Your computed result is 1.11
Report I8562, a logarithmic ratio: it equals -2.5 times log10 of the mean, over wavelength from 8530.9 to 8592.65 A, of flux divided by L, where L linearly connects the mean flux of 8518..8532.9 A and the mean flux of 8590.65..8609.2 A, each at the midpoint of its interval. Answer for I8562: 0.05 mag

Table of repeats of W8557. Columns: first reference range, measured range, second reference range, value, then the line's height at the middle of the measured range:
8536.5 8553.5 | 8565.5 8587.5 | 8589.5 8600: -1.4 A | 10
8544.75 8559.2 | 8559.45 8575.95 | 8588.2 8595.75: -1.5 A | 9.71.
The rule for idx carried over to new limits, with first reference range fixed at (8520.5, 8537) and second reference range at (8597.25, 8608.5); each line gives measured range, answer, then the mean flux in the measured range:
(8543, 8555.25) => 2.5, 8.42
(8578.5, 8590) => -0.1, 10.6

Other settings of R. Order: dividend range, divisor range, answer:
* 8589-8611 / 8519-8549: 1.09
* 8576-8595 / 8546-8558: 1.17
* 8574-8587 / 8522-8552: 1.10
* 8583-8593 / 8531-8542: 1.03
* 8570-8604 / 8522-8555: 1.10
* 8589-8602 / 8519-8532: 1.01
